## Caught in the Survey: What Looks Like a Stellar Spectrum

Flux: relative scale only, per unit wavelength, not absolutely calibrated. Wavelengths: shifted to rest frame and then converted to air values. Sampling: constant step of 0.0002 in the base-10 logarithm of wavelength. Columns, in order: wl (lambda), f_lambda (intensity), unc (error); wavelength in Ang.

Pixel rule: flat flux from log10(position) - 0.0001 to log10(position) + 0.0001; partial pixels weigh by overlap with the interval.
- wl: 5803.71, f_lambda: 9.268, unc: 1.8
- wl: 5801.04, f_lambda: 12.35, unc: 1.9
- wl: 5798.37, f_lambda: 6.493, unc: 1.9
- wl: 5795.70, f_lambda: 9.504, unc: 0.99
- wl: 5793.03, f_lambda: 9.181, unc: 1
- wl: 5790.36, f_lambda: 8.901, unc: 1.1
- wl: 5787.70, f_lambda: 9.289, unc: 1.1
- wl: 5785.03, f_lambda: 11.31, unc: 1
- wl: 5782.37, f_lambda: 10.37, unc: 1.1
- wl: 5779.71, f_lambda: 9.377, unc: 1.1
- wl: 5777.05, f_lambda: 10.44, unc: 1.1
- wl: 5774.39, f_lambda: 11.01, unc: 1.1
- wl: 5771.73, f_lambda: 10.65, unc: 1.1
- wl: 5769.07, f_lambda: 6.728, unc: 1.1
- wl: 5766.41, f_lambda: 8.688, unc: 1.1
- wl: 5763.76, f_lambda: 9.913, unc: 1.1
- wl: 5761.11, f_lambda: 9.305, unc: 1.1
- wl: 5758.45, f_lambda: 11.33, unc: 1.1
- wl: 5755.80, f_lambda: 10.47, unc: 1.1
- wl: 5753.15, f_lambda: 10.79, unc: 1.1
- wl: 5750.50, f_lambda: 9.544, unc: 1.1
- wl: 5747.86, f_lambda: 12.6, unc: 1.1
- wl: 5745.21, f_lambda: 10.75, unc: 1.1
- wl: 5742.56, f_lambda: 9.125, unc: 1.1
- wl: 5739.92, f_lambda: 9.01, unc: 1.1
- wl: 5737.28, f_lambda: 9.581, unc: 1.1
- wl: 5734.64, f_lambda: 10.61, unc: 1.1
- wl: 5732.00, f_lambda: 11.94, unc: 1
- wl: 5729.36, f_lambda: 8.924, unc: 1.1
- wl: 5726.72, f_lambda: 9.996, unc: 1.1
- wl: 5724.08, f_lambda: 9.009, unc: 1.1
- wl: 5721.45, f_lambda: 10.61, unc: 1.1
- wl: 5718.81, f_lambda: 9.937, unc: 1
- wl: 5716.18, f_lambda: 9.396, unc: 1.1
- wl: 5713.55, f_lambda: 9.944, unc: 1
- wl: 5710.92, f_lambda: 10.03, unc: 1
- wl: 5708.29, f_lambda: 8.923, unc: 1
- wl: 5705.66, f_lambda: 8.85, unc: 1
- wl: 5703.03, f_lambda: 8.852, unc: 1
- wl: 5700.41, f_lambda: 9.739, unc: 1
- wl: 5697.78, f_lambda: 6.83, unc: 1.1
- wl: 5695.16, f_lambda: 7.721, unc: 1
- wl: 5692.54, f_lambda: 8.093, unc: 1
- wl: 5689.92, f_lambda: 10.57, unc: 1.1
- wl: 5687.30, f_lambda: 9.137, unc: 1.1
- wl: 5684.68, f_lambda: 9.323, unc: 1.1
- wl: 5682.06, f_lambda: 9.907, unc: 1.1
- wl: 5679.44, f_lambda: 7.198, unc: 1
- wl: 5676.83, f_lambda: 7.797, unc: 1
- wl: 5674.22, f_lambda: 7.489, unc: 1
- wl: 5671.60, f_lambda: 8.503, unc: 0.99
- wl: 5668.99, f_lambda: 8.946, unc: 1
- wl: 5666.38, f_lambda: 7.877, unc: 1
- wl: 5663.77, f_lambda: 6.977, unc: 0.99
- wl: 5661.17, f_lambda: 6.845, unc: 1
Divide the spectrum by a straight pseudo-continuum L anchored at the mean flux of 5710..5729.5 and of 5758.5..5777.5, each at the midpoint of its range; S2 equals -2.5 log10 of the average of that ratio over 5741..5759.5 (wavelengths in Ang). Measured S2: -0.10 mag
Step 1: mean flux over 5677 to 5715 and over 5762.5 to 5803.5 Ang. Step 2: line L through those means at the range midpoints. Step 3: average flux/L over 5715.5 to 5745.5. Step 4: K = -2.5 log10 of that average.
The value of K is -0.08 mag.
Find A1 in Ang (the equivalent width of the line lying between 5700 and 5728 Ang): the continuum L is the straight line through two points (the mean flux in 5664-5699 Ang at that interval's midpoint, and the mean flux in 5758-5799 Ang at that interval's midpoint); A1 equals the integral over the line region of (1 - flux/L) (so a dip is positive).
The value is -2.6 Ang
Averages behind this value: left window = 8.37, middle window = 9.57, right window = 9.54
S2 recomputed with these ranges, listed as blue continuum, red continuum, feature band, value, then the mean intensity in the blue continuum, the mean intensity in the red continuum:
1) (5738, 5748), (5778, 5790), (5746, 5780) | -0.007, 10.1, 10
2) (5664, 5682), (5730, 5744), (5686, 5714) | -0.009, 8.04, 10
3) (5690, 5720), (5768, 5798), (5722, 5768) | -0.085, 9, 9.63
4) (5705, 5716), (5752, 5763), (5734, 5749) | -0.013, 9.47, 10.4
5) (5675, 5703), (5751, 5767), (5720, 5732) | -0.053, 8.62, 10.1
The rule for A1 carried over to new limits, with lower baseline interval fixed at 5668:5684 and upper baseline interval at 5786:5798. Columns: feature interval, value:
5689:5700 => 0.1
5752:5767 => -2.2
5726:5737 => -2.1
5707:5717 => -1.2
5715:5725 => -1.4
